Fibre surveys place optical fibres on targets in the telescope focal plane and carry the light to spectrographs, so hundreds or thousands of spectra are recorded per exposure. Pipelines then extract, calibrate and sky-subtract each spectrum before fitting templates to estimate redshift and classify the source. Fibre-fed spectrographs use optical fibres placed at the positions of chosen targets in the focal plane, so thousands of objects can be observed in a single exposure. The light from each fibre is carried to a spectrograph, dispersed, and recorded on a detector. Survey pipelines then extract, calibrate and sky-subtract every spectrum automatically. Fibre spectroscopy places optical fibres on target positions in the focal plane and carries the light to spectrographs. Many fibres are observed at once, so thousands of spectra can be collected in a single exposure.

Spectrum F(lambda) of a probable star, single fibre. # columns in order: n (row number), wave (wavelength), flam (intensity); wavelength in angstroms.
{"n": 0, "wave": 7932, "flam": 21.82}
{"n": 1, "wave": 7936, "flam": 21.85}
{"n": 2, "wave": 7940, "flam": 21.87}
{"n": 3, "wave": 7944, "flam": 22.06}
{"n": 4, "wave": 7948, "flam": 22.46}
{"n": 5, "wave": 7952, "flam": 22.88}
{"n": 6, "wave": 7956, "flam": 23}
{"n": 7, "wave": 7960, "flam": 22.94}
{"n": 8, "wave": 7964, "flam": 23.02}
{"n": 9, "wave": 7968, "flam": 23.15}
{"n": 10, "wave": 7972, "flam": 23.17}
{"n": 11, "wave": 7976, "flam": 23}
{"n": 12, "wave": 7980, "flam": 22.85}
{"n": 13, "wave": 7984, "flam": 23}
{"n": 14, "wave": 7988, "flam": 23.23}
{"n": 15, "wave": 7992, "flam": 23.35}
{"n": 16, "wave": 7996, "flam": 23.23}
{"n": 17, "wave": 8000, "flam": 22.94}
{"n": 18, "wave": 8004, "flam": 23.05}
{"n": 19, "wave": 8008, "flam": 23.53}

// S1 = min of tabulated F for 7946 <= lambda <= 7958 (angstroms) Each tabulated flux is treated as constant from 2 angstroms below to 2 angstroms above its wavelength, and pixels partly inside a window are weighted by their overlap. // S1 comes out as 22.46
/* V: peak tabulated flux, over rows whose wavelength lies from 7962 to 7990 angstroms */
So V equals 23.23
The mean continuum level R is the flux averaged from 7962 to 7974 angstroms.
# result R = 23.1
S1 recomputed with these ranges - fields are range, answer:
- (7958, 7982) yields 22.85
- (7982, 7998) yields 23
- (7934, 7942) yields 21.85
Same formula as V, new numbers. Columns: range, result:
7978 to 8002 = 23.35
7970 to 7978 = 23.17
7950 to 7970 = 23.15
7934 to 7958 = 23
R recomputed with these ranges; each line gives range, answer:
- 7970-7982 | 23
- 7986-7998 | 23.3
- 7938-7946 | 22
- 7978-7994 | 23.1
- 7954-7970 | 23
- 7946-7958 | 22.8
